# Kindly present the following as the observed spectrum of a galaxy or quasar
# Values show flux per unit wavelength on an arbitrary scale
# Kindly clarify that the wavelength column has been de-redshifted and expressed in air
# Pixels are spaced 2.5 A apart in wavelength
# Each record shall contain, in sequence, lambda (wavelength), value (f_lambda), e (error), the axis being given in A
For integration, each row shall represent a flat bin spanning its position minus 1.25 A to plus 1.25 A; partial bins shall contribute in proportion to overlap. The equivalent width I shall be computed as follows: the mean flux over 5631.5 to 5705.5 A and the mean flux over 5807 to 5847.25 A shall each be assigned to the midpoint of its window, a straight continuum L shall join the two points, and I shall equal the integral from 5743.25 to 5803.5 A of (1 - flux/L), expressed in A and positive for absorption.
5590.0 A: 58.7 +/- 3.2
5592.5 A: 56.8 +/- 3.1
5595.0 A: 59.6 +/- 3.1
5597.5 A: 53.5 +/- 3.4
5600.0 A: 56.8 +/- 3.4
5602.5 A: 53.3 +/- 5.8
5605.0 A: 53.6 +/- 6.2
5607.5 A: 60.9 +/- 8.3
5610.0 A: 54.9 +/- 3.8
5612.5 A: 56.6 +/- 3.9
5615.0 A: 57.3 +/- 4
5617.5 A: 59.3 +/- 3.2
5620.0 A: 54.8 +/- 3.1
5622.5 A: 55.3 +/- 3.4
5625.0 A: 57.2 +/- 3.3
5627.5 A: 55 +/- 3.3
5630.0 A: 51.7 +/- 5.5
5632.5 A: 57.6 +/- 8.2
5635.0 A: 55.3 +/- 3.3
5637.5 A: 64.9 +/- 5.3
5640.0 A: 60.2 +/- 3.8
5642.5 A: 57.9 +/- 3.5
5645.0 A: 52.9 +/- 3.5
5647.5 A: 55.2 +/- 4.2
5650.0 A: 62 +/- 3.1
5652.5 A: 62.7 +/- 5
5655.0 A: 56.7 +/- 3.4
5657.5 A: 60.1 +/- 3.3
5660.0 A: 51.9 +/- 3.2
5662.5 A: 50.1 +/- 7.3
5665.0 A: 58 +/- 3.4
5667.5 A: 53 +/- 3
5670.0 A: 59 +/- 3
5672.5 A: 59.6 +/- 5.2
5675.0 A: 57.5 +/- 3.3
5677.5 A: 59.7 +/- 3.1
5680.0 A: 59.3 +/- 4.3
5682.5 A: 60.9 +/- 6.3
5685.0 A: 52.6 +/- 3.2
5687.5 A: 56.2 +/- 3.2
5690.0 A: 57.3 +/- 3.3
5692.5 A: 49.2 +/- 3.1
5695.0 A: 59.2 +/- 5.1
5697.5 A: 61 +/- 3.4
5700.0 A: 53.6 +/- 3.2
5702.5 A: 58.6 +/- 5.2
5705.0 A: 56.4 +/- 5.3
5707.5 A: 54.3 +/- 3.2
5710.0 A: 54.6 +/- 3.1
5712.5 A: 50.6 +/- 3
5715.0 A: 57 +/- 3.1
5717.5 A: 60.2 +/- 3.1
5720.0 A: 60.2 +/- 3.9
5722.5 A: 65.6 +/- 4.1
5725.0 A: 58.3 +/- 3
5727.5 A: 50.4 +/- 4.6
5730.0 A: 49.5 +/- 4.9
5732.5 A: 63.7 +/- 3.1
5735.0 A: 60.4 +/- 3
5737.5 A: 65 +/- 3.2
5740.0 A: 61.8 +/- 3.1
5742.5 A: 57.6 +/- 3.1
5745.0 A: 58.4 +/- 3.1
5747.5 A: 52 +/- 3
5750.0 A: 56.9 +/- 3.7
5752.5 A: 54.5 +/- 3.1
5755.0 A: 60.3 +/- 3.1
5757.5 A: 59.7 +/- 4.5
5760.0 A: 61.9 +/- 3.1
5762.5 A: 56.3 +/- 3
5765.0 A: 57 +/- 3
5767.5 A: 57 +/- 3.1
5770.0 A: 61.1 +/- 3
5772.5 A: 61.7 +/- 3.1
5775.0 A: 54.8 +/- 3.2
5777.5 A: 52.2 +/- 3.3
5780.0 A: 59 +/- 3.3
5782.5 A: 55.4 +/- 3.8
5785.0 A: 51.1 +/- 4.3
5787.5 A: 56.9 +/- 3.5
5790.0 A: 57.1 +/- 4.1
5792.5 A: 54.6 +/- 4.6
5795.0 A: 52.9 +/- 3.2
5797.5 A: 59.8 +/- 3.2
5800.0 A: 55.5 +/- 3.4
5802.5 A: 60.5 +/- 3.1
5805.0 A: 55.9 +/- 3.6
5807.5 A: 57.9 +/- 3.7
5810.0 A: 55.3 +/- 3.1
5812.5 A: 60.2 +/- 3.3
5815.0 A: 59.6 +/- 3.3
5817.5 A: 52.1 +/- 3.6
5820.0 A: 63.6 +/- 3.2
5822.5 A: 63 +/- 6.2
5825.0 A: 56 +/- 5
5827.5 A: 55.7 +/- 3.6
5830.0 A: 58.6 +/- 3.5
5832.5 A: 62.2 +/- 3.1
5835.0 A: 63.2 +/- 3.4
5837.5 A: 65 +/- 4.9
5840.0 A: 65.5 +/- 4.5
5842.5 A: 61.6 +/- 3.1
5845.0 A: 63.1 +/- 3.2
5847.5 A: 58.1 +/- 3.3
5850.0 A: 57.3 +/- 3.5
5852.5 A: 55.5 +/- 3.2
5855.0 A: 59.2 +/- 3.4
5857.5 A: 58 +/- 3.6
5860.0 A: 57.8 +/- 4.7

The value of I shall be 2.29 A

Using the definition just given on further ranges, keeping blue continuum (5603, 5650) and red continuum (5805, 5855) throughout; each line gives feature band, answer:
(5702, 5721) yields 0.52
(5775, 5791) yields 1.00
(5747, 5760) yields 0.24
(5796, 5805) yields 0.17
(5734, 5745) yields -0.49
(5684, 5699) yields 0.45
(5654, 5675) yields 0.43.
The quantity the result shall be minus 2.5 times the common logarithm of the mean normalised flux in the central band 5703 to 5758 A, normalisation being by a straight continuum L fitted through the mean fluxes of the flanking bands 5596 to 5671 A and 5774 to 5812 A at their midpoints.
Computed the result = -0.03 mag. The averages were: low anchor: 56.6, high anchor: 56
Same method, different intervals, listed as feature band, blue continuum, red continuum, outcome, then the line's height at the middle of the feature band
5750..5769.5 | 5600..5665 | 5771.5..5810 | -0.034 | 56.4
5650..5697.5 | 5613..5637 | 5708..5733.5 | -0.010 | 56.6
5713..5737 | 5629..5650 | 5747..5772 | -0.010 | 57.8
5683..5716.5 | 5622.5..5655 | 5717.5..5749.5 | 0.051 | 58.2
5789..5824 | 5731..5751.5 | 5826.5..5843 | 0.061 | 61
